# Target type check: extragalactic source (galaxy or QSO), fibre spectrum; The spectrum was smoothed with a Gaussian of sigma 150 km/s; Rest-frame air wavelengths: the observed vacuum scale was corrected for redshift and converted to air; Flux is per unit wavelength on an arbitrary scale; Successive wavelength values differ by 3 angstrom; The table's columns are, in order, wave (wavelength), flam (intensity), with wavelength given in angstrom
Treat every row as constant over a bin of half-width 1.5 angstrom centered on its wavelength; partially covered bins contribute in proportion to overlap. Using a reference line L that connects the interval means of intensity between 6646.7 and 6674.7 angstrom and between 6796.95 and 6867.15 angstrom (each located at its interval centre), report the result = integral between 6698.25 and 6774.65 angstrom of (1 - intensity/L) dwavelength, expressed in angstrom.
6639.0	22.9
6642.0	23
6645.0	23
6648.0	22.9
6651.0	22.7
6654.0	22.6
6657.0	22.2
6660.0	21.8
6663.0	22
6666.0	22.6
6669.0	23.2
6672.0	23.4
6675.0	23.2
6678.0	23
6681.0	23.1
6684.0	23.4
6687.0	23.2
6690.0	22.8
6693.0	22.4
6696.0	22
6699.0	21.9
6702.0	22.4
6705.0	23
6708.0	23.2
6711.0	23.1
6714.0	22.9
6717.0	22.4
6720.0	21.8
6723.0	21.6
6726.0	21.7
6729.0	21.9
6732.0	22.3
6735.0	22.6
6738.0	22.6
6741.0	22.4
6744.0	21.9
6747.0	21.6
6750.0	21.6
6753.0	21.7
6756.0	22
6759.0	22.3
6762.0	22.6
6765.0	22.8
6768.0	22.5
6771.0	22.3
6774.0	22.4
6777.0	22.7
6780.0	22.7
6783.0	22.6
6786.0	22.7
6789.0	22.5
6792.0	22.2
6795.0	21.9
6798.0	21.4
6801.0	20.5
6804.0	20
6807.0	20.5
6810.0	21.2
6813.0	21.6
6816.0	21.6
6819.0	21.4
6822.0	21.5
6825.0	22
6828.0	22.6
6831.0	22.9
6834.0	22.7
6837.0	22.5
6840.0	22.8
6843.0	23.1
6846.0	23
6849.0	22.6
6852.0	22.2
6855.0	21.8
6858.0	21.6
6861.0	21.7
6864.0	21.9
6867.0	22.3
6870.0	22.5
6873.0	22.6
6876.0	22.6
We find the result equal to 0.0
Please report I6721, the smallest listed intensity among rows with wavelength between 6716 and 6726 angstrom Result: 21.6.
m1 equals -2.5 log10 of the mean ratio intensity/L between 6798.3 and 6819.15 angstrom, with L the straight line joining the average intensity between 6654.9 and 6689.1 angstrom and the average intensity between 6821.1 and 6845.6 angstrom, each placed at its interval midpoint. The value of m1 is 0.08 mag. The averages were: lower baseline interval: 22.8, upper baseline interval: 22.6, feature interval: 21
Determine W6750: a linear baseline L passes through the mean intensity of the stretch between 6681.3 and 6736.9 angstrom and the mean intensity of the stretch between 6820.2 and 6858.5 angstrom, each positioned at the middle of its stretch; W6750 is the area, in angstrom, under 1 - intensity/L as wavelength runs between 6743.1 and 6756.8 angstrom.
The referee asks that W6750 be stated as 0.4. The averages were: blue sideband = 22.5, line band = 21.7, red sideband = 22.4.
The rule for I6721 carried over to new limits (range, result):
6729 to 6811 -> 20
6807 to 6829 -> 20.5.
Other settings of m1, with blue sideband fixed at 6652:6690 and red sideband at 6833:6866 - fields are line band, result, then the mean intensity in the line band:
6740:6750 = 0.04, 21.9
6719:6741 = 0.03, 22.1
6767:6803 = 0.02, 22.2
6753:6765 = 0.01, 22.3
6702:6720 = 0.00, 22.8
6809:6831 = 0.03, 21.8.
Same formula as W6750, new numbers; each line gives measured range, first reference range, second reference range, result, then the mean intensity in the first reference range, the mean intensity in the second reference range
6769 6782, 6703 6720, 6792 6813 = -0.6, 22.8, 21.1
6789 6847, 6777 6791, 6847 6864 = 1.2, 22.6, 22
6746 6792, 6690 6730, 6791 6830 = -1.1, 22.4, 21.4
